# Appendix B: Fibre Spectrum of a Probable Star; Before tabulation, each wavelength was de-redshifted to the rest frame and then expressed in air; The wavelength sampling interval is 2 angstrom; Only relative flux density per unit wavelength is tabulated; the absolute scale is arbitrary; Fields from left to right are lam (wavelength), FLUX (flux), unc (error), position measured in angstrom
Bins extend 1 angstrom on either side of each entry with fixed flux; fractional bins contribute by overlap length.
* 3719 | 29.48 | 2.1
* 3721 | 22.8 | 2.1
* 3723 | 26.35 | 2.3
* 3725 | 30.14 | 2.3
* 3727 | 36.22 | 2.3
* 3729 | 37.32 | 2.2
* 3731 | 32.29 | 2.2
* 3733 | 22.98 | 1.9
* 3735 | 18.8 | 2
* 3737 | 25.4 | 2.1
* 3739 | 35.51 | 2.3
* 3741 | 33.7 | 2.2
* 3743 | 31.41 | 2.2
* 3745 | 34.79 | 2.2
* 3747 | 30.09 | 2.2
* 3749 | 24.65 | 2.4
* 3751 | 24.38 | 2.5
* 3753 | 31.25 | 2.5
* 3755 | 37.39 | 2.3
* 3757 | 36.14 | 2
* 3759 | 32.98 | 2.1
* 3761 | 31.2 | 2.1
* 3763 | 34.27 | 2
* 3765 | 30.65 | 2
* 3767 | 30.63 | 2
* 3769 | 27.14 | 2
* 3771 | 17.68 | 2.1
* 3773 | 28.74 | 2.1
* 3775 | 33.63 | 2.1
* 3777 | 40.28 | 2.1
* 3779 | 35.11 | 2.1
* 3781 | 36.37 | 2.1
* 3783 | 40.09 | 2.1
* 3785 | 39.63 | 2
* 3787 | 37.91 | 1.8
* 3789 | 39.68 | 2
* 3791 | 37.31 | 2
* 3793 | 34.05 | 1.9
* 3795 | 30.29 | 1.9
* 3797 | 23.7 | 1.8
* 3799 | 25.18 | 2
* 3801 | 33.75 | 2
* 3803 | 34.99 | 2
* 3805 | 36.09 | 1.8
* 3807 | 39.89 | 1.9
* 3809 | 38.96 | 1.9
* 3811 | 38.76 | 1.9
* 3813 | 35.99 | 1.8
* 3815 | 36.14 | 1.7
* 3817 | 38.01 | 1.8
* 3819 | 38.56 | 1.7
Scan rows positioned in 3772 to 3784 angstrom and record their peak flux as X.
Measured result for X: 40.28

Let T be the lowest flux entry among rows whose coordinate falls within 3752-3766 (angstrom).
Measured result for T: 30.65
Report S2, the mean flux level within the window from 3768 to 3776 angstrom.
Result 26.8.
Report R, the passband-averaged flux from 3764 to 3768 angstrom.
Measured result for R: 30.6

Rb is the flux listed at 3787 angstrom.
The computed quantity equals 37.91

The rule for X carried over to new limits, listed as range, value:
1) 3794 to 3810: 39.89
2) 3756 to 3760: 36.14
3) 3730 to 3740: 35.51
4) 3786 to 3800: 39.68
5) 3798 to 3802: 33.75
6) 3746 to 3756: 37.39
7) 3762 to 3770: 34.27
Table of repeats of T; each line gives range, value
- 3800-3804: 33.75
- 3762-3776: 17.68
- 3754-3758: 36.14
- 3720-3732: 22.8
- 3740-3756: 24.38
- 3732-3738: 18.8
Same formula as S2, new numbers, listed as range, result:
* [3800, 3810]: 36.7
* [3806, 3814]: 38.4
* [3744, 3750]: 29.8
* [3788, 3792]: 38.5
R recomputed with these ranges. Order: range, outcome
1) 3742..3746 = 33.1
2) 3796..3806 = 30.7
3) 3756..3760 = 34.6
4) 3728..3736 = 27.8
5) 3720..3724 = 24.6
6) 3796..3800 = 24.4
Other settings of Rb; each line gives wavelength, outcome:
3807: 39.89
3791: 37.31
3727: 36.22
